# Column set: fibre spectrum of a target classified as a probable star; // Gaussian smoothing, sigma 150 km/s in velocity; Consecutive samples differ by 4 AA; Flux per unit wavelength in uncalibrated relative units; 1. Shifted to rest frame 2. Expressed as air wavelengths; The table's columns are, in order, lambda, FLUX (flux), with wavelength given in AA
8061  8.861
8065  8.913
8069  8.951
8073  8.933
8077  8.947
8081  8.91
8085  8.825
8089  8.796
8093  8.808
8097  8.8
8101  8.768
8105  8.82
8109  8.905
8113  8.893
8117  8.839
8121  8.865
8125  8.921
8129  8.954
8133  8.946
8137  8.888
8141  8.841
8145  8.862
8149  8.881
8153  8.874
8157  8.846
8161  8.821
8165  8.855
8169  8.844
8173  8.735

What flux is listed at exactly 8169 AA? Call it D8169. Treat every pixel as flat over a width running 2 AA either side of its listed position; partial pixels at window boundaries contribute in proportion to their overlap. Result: 8.844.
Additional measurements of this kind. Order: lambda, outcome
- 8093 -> 8.808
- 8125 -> 8.921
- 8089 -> 8.796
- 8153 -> 8.874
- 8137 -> 8.888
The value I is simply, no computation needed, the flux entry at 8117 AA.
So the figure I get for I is 8.839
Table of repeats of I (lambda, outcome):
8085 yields 8.825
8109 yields 8.905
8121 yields 8.865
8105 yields 8.82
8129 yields 8.954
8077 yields 8.947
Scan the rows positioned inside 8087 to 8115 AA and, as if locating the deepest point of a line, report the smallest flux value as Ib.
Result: 8.768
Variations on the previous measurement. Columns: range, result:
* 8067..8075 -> 8.933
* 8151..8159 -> 8.846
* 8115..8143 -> 8.839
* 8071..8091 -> 8.796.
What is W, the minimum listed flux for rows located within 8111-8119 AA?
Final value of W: 8.839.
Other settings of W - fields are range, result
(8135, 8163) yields 8.821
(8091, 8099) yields 8.8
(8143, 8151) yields 8.862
